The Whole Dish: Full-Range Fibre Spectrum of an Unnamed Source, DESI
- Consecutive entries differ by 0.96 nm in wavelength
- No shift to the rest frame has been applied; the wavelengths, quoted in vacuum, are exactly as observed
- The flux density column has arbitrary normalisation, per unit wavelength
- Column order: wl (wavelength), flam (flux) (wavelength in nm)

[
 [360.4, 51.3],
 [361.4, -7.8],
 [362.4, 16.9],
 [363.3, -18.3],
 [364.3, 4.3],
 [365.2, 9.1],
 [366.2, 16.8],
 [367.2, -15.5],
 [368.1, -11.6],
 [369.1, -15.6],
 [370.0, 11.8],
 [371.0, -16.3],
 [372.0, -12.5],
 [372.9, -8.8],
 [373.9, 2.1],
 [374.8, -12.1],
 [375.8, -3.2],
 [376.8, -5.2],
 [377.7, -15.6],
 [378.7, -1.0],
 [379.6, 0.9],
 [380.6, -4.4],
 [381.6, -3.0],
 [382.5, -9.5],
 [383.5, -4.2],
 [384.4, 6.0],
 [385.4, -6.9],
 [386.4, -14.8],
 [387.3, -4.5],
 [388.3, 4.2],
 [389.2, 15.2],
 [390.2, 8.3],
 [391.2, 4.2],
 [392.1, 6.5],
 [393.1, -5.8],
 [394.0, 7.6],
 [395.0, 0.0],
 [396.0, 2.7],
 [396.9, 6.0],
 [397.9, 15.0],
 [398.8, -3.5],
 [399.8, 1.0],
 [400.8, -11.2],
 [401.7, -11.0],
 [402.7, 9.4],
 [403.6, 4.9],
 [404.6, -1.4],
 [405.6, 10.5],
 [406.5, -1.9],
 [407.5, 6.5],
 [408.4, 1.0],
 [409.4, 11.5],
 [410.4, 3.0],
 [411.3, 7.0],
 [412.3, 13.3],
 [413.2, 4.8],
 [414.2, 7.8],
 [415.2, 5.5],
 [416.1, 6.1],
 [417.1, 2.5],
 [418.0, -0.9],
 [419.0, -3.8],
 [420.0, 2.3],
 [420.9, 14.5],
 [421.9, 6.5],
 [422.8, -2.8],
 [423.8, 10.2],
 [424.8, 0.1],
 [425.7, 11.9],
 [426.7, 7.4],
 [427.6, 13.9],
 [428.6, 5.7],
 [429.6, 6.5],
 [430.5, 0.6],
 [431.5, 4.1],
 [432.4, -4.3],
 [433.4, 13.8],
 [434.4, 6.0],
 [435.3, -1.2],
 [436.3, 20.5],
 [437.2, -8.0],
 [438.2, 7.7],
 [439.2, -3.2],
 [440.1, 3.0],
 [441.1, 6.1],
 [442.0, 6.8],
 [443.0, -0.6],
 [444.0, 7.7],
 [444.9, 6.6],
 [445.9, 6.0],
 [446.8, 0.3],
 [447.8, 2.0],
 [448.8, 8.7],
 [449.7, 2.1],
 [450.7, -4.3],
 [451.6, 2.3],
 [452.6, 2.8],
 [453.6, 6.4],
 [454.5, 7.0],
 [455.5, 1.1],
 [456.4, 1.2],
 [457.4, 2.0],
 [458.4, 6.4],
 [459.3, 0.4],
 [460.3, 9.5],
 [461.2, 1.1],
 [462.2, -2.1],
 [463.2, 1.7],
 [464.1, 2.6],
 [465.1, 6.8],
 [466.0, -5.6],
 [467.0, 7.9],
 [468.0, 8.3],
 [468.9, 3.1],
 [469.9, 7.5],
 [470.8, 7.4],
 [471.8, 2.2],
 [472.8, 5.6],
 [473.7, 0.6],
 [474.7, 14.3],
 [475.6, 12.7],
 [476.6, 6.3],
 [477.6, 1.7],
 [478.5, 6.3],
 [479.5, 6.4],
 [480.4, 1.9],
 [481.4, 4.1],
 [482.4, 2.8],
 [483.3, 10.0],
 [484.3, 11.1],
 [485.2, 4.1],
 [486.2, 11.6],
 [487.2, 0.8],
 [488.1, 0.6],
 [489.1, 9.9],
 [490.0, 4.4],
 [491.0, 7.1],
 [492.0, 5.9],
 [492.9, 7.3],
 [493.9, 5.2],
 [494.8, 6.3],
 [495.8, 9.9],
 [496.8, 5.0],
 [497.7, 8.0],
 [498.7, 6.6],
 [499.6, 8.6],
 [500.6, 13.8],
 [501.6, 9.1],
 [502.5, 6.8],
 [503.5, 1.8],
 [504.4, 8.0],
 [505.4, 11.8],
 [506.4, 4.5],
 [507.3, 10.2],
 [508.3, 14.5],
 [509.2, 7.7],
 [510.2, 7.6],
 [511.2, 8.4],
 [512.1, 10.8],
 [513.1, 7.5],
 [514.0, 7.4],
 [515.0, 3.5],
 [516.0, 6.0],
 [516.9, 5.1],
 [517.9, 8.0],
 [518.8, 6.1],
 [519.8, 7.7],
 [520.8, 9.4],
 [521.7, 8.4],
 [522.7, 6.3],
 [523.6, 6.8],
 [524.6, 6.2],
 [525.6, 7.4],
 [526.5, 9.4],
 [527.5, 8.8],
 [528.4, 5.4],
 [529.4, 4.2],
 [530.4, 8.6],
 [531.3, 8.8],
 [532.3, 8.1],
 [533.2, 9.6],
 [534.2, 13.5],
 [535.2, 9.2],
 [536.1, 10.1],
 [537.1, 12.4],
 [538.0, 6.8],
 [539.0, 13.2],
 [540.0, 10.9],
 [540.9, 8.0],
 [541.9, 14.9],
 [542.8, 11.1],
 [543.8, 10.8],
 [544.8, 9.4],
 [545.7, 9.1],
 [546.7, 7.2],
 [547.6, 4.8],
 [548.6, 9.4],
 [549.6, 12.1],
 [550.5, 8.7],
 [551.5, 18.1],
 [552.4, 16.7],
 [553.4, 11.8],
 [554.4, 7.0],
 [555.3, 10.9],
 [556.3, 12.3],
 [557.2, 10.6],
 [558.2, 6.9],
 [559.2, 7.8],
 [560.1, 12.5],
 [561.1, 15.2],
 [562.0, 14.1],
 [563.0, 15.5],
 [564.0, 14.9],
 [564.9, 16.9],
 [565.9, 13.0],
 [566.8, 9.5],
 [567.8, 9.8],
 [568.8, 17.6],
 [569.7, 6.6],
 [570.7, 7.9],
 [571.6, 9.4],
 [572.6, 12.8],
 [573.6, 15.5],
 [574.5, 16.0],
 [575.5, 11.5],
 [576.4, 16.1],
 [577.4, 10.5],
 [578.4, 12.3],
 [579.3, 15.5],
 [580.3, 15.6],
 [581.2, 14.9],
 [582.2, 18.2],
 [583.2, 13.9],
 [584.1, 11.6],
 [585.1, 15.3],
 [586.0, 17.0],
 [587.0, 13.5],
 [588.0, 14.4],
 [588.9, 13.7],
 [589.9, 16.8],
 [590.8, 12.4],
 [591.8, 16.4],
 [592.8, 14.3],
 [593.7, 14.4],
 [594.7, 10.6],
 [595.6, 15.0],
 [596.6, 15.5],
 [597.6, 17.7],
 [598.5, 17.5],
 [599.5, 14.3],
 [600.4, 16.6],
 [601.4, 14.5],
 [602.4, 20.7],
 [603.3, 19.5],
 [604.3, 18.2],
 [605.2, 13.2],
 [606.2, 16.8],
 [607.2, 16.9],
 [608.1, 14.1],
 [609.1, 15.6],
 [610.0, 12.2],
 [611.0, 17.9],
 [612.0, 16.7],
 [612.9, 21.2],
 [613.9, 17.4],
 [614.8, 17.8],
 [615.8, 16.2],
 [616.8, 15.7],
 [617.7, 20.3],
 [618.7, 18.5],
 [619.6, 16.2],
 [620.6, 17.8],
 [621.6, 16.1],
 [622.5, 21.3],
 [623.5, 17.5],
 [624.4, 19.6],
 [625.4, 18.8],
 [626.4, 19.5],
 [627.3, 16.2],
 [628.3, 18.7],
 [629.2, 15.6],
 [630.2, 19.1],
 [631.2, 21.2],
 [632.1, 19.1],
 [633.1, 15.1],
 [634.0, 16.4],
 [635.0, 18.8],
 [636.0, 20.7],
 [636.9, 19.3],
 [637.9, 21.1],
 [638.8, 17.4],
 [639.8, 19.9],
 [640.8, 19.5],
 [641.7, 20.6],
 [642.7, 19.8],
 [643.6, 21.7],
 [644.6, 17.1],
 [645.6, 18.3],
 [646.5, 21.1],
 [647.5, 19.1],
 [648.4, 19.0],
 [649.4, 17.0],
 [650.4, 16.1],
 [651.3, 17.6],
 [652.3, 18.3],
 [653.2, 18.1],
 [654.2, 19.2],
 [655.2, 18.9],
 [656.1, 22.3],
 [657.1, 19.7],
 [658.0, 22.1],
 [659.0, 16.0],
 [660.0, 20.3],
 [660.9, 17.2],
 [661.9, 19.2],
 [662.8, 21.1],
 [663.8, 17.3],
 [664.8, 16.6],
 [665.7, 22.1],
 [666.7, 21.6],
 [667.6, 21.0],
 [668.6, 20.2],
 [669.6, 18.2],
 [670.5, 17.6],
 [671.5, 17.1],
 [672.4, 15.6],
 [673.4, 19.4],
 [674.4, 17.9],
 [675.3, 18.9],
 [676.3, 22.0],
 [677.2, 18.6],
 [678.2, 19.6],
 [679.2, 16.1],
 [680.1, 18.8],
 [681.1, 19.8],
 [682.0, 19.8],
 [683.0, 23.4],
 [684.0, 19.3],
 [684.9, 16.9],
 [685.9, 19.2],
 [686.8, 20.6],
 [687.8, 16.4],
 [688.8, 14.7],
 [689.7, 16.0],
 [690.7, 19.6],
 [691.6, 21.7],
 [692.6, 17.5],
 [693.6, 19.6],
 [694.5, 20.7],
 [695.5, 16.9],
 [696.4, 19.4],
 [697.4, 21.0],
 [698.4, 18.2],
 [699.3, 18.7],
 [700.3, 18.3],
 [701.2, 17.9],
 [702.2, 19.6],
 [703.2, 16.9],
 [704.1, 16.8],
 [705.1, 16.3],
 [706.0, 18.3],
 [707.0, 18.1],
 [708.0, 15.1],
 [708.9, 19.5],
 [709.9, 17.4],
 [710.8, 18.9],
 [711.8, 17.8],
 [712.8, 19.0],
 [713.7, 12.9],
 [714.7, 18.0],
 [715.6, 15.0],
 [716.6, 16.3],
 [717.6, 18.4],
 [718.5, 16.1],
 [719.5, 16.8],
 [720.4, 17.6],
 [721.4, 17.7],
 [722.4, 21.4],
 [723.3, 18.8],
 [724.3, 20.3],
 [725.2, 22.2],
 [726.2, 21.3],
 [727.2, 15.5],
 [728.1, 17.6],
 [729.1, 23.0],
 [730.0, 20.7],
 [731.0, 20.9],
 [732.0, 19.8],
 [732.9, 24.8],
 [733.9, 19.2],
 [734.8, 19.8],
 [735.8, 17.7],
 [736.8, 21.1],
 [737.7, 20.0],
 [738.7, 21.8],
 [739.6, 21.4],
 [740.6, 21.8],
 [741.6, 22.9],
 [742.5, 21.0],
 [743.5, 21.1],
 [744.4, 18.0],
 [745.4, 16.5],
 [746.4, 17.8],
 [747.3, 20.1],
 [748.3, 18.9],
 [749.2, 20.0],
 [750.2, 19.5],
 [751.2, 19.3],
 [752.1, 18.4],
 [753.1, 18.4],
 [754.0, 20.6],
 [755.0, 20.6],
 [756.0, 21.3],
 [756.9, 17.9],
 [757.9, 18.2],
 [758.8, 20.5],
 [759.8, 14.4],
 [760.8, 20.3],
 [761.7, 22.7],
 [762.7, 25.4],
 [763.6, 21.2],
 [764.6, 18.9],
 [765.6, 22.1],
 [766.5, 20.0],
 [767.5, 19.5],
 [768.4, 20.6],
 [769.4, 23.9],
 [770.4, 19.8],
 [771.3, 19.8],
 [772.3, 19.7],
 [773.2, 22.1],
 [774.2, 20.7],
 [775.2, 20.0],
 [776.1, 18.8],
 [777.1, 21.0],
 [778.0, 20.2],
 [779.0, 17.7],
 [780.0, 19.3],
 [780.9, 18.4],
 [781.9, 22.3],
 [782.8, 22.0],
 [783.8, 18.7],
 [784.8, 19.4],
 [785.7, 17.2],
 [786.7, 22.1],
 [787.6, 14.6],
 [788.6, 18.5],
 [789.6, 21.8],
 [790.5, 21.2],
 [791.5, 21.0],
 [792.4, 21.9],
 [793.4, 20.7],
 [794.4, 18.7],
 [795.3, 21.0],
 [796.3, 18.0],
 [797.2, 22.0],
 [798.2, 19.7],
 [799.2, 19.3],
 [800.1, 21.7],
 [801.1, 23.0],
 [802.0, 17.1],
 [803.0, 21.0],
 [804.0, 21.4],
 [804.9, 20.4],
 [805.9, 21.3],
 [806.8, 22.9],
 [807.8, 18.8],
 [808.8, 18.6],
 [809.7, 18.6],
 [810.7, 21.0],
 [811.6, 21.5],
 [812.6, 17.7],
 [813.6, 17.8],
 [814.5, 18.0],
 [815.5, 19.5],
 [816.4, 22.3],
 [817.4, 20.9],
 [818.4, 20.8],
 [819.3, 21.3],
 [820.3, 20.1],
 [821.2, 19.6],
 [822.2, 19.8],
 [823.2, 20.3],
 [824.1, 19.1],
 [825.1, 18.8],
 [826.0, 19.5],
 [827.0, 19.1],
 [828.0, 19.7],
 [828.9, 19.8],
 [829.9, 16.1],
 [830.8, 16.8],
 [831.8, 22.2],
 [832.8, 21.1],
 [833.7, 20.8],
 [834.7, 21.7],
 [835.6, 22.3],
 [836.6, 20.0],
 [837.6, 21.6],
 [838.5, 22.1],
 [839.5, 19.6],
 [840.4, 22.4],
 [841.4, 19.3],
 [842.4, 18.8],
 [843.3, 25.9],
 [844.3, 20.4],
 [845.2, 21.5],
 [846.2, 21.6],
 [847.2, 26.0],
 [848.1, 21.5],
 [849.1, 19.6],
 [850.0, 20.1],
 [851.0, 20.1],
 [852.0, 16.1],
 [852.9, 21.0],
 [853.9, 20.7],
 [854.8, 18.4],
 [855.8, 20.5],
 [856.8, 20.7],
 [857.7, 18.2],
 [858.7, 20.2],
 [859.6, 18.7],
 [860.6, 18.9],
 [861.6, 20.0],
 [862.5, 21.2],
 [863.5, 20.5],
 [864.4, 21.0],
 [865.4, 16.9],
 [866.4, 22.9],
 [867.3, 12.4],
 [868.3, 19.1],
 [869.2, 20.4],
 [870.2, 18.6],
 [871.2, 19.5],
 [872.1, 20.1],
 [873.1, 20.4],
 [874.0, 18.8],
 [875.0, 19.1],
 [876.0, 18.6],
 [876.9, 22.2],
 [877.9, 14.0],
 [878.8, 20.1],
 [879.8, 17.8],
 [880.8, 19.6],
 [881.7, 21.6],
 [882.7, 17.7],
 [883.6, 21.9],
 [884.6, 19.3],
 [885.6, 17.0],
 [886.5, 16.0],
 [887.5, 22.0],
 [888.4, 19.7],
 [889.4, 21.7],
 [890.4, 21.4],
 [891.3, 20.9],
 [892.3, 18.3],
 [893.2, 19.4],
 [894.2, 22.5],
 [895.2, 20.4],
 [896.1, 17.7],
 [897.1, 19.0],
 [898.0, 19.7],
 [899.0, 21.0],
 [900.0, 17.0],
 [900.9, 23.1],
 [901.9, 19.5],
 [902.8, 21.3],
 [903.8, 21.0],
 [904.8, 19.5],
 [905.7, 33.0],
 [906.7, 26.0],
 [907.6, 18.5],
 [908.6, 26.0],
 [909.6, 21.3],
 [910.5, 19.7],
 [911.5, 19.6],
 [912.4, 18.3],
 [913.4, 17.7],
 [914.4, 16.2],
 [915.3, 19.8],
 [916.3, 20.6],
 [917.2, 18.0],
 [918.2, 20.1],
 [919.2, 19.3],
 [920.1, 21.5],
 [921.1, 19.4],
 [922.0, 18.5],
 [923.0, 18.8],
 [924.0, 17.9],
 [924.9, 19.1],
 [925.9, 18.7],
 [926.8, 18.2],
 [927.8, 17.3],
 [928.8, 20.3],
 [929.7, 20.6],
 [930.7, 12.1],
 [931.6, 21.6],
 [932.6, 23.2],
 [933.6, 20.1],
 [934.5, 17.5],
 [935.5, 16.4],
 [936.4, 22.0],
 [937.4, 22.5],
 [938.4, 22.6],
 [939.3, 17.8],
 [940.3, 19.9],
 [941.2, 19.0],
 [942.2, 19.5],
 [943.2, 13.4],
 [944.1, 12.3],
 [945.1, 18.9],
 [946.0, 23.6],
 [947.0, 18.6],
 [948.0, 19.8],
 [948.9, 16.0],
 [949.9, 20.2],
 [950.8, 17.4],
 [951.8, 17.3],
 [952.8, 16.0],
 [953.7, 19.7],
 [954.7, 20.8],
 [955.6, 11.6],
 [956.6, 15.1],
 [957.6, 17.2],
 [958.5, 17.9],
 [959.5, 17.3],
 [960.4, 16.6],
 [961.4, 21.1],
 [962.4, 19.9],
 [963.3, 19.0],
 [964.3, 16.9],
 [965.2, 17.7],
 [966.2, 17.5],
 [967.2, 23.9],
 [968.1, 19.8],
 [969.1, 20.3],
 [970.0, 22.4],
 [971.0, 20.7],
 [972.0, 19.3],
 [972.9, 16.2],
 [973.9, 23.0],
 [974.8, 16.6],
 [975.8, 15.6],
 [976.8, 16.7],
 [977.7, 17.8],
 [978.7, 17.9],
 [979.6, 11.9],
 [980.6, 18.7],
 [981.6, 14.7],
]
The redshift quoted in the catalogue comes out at 0.380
